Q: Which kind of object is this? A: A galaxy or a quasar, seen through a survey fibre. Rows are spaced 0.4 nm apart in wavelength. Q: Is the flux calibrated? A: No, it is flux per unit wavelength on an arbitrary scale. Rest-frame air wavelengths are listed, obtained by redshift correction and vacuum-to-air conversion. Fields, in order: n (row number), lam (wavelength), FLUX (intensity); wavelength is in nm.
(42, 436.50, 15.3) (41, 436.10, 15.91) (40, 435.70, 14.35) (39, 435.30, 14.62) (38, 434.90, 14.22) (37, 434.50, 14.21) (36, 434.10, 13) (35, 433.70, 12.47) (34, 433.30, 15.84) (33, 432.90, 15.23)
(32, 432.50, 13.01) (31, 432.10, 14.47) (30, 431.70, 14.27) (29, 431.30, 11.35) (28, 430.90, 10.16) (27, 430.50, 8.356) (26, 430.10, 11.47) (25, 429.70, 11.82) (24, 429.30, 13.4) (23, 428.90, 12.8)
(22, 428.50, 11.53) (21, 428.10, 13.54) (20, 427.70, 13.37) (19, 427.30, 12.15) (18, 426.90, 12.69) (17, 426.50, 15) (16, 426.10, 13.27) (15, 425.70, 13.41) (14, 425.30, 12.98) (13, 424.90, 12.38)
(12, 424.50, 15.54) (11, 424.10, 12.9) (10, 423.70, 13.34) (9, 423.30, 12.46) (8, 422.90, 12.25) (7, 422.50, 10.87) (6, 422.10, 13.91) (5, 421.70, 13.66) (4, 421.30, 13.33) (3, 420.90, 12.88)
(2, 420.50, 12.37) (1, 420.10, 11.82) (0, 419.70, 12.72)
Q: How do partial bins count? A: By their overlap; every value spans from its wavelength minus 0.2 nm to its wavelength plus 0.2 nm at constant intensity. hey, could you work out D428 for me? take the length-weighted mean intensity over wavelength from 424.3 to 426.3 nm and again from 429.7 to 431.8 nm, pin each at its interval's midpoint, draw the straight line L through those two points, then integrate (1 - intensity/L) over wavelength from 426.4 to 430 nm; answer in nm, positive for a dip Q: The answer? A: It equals -0.19 nm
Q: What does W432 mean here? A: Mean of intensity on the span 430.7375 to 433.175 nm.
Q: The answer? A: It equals 13.2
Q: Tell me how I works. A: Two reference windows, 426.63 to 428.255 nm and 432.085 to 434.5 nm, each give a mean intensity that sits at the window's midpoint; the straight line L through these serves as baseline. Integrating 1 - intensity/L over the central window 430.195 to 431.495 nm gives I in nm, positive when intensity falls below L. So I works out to 0.336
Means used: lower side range 13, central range 10.1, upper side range 14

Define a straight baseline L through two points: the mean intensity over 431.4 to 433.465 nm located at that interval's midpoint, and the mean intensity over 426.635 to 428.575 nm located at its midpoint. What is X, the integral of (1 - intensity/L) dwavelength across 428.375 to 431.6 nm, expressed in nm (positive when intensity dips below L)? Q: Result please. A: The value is 0.50 nm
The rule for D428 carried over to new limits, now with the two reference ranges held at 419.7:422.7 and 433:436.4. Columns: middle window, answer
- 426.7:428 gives 0.06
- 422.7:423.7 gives 0.03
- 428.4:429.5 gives 0.08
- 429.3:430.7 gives 0.29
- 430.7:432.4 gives 0.17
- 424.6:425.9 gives 0.01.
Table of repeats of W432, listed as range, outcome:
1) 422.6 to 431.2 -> 12.6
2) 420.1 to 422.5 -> 12.9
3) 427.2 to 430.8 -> 12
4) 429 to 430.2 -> 12.3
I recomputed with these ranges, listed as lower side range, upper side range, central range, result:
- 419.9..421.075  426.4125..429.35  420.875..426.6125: -0.26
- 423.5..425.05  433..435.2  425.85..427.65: 0.05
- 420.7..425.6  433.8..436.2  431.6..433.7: -0.06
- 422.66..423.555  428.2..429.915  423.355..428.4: -0.38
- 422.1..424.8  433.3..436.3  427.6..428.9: 0.07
